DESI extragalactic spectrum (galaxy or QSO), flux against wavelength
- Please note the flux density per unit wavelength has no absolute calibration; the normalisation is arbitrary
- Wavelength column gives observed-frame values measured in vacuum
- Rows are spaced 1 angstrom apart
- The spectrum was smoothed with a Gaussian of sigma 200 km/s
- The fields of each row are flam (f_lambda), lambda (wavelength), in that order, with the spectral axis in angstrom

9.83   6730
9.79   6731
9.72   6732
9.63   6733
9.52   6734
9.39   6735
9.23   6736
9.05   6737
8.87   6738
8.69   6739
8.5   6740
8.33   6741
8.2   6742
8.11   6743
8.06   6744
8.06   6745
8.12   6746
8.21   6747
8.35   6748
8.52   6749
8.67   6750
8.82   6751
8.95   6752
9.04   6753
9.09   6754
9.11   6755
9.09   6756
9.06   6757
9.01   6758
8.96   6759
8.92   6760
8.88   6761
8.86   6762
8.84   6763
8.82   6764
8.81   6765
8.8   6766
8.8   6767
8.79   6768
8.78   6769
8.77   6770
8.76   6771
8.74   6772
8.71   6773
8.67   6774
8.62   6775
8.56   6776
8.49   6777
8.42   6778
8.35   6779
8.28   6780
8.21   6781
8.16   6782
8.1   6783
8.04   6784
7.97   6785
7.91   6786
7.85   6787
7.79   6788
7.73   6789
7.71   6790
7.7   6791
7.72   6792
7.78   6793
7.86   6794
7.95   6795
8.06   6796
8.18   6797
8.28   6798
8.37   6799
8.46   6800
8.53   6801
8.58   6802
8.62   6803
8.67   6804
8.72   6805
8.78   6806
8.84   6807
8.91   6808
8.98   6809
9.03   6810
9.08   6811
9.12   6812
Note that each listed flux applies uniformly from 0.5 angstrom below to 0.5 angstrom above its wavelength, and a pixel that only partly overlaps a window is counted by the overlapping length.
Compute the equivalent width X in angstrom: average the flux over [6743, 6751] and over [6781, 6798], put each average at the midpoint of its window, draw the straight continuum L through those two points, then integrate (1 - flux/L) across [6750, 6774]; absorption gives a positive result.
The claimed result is -2.1 angstrom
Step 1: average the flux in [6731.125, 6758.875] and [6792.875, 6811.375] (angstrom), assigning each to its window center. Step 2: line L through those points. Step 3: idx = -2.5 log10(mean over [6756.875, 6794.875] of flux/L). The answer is 0.03 mag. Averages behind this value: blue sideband 8.81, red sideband 8.52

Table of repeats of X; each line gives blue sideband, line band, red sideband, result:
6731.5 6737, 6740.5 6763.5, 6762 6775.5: 1.1 angstrom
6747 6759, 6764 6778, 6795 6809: 0.0 angstrom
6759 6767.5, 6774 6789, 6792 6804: 0.6 angstrom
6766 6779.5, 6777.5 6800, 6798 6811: 1.7 angstrom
